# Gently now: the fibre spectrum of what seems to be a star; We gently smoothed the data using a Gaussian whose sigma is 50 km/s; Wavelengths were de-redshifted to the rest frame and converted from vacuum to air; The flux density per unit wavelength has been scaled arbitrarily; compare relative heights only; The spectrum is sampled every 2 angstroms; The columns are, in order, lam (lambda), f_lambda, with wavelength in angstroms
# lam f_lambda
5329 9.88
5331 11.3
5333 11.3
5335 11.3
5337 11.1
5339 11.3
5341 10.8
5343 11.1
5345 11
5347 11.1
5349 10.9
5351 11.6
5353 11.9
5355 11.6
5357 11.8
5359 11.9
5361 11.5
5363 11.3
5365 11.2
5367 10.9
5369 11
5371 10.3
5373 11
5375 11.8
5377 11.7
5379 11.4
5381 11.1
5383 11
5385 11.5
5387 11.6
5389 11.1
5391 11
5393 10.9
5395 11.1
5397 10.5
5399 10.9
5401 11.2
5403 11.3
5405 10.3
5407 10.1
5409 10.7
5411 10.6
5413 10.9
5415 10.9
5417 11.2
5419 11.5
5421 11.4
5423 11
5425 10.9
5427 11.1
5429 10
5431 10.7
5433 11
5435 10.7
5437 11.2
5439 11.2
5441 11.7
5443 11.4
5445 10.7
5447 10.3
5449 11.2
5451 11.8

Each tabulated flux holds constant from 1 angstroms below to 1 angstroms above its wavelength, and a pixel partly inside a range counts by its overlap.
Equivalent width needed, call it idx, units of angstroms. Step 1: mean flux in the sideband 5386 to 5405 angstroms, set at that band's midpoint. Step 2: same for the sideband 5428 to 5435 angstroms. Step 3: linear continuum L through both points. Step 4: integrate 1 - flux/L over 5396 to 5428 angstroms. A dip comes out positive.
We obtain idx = -0.25 angstroms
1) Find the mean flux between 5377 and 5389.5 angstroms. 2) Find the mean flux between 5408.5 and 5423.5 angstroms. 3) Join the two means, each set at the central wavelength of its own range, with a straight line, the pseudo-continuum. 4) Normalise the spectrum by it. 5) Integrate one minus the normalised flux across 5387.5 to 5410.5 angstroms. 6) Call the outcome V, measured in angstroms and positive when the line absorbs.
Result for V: 0.71 angstroms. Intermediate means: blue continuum 11.3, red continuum 11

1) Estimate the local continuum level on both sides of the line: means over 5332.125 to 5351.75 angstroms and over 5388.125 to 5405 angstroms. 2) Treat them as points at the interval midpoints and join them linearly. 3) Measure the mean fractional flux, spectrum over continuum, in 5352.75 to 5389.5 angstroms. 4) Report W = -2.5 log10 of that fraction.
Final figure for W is -0.03 mag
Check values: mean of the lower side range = 11.1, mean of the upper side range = 11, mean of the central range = 11.3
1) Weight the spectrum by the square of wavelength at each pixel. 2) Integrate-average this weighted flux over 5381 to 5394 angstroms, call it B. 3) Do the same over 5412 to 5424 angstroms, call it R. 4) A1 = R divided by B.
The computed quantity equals 1.01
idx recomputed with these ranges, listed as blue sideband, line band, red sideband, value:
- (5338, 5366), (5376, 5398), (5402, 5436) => -0.17 angstroms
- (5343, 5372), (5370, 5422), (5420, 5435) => 0.05 angstroms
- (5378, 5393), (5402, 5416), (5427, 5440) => 0.43 angstroms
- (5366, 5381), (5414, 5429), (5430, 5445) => 0.06 angstroms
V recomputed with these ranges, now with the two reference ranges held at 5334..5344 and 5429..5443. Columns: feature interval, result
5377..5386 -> -0.2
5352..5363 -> -0.6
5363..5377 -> 0.0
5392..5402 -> 0.1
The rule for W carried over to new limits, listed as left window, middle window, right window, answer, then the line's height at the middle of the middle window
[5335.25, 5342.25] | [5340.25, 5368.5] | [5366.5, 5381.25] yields -0.02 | 11.1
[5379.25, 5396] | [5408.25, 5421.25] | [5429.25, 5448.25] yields 0.00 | 11.1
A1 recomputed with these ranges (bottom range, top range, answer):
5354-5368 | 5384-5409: 0.97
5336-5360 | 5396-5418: 0.97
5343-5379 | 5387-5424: 0.98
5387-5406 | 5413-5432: 1.01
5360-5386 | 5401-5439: 0.99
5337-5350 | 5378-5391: 1.04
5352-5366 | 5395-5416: 0.94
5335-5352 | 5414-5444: 1.03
